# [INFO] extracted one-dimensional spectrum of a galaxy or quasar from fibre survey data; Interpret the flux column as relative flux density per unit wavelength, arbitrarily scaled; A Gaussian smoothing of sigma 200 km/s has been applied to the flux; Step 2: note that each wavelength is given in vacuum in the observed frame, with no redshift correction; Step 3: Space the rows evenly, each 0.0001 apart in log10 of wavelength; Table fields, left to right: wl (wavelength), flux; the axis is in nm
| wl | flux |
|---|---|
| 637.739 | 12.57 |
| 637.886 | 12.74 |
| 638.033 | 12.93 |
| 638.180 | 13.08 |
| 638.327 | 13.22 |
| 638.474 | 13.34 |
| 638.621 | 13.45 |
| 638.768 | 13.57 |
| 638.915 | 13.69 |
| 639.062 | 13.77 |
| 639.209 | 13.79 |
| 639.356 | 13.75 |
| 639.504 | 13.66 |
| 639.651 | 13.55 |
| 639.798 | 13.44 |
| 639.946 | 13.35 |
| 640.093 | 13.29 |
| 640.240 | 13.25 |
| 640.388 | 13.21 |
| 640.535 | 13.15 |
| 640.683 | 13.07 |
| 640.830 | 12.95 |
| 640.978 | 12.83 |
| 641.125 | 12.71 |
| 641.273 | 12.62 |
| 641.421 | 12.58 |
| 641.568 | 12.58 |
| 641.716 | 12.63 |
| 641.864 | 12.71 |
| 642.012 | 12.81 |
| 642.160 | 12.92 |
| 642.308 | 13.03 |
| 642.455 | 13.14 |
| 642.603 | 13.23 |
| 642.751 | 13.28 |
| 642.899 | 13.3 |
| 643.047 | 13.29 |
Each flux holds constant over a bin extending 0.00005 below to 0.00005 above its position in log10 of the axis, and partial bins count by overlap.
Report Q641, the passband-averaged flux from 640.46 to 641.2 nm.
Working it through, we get 12.9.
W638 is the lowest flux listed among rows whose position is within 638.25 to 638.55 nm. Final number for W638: 13.22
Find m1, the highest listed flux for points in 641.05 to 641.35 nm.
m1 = 12.71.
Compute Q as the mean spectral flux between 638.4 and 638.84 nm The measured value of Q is 13.5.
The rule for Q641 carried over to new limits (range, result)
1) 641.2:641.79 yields 12.6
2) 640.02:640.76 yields 13.2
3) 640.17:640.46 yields 13.2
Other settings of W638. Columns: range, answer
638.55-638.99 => 13.45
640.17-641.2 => 12.71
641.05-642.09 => 12.58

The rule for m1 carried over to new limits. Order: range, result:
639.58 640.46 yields 13.55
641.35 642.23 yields 12.92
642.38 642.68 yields 13.23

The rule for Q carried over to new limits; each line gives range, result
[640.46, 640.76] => 13.1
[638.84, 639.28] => 13.8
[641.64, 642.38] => 12.8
